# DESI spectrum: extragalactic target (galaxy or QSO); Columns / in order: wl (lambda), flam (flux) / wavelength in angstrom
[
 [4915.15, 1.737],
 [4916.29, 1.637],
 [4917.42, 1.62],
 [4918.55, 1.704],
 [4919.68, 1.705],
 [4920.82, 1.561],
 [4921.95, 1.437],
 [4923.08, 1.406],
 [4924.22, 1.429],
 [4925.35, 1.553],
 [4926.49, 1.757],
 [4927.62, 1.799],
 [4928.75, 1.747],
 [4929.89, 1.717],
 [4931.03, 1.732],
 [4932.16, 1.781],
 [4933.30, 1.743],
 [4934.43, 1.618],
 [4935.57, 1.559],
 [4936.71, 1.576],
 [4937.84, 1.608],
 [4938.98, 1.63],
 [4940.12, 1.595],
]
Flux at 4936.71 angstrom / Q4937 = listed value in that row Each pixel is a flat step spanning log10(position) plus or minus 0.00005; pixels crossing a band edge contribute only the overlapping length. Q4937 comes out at 1.576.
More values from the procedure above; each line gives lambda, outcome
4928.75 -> 1.747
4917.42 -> 1.62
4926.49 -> 1.757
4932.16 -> 1.781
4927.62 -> 1.799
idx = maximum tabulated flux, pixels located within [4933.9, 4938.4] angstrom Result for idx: 1.618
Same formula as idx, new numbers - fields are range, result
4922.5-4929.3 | 1.799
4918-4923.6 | 1.705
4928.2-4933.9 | 1.781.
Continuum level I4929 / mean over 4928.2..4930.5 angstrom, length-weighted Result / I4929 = 1.72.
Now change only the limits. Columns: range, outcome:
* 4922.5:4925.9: 1.46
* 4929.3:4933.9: 1.74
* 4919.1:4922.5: 1.57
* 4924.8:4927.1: 1.66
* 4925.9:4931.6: 1.75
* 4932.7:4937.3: 1.63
